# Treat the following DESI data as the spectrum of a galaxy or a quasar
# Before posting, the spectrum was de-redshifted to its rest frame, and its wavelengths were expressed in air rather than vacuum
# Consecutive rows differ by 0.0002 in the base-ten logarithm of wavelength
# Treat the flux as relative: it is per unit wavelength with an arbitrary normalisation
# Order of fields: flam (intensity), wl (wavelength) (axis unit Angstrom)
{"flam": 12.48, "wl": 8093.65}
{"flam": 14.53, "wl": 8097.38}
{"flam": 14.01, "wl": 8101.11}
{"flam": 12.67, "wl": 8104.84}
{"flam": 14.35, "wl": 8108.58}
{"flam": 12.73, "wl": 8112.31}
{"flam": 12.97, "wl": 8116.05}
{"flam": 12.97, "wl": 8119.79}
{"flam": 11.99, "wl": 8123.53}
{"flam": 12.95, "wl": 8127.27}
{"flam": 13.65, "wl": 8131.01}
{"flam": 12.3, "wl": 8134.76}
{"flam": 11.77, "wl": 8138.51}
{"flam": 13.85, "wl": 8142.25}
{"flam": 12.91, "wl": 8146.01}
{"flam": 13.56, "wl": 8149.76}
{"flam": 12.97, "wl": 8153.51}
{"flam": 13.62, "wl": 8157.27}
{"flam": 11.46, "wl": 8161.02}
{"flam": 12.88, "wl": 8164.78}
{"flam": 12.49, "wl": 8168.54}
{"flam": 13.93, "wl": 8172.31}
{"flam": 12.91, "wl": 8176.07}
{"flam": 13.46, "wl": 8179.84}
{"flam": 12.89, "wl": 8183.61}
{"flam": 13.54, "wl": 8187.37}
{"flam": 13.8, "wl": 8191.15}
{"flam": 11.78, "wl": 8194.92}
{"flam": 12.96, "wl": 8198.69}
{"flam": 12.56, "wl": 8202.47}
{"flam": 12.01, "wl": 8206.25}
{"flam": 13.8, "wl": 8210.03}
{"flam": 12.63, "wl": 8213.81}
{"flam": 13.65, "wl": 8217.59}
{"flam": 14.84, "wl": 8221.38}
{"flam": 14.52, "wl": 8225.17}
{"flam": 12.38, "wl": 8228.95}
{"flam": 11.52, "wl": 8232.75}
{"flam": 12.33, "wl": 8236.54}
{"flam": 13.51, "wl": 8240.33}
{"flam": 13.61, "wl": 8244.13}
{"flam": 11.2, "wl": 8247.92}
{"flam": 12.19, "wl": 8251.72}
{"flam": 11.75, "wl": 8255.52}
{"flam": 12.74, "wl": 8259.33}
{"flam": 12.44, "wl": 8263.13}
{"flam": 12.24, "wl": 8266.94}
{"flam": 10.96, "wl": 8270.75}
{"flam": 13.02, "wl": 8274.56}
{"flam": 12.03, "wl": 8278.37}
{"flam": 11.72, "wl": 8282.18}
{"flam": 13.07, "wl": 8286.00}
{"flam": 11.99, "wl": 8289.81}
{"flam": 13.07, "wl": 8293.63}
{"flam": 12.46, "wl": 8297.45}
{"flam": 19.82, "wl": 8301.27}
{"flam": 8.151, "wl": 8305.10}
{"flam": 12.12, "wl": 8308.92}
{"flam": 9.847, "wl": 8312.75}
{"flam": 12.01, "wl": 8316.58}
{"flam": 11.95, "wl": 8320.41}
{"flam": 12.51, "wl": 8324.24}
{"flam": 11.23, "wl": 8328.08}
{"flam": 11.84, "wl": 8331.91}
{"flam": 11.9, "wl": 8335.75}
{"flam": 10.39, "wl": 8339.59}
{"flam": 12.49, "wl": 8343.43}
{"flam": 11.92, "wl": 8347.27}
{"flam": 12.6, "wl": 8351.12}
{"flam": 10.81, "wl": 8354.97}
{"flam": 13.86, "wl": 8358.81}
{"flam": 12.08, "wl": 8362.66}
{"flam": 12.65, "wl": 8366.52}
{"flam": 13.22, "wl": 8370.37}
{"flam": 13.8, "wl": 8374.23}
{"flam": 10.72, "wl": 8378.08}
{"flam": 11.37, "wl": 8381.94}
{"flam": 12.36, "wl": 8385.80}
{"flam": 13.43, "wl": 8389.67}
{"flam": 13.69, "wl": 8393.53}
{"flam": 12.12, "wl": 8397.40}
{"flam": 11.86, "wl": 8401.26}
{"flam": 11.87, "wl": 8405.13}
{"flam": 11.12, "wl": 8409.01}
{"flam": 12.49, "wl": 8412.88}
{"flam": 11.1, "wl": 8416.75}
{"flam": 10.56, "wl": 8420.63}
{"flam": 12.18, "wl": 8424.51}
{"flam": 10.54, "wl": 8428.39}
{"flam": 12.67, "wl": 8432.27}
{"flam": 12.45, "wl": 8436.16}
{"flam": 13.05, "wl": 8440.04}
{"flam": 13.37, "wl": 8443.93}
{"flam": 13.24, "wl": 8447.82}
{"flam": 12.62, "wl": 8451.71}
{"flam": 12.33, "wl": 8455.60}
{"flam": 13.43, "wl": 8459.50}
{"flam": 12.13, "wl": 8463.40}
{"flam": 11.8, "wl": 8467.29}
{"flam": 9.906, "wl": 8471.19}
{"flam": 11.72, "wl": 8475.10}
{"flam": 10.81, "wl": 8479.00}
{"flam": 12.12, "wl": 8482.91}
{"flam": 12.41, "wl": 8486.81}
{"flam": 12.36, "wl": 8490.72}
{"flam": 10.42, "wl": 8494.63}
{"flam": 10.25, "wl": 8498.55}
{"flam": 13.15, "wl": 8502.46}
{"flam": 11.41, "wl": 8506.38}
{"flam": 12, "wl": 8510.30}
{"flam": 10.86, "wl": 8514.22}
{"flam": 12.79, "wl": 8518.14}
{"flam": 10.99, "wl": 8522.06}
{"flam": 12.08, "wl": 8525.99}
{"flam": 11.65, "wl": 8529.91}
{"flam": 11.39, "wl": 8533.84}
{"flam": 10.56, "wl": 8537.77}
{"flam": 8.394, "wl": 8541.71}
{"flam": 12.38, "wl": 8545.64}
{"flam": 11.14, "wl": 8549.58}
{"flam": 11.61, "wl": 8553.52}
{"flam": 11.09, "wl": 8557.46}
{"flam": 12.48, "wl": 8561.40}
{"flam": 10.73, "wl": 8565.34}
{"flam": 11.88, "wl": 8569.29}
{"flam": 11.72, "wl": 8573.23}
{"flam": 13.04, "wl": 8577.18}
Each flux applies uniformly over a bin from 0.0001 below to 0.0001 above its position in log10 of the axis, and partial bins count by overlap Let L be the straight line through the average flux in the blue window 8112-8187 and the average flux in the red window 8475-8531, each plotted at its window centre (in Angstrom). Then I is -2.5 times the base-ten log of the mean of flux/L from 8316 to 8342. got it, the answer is 0.054 mag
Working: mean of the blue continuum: 12.9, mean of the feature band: 11.7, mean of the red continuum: 11.7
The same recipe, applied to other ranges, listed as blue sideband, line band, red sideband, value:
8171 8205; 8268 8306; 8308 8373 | -0.03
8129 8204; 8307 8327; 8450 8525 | 0.07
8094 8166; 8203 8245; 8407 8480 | -0.03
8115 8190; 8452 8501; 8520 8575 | -0.01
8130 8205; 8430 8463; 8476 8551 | -0.10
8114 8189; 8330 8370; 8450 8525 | 0.01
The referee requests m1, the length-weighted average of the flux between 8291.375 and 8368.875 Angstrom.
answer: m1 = 12.2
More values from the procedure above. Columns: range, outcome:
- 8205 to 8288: 12.6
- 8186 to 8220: 13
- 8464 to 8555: 11.4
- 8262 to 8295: 12.3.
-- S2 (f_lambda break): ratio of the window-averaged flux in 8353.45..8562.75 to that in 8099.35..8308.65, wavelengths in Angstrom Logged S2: 0.93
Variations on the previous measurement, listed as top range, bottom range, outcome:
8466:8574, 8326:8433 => 0.95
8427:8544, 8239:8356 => 0.97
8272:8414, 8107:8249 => 0.94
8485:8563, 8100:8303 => 0.89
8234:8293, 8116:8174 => 0.96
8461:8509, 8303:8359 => 1.00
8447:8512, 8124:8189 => 0.91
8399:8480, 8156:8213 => 0.93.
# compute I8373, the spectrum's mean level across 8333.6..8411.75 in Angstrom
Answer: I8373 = 12.2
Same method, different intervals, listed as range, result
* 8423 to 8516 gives 12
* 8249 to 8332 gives 12.2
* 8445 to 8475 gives 12.2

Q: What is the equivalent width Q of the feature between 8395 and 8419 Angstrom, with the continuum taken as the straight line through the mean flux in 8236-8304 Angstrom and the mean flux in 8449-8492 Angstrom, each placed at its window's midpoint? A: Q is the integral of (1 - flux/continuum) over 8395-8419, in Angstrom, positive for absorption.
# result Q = 0.9 Angstrom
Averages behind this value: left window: 12.7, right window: 12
